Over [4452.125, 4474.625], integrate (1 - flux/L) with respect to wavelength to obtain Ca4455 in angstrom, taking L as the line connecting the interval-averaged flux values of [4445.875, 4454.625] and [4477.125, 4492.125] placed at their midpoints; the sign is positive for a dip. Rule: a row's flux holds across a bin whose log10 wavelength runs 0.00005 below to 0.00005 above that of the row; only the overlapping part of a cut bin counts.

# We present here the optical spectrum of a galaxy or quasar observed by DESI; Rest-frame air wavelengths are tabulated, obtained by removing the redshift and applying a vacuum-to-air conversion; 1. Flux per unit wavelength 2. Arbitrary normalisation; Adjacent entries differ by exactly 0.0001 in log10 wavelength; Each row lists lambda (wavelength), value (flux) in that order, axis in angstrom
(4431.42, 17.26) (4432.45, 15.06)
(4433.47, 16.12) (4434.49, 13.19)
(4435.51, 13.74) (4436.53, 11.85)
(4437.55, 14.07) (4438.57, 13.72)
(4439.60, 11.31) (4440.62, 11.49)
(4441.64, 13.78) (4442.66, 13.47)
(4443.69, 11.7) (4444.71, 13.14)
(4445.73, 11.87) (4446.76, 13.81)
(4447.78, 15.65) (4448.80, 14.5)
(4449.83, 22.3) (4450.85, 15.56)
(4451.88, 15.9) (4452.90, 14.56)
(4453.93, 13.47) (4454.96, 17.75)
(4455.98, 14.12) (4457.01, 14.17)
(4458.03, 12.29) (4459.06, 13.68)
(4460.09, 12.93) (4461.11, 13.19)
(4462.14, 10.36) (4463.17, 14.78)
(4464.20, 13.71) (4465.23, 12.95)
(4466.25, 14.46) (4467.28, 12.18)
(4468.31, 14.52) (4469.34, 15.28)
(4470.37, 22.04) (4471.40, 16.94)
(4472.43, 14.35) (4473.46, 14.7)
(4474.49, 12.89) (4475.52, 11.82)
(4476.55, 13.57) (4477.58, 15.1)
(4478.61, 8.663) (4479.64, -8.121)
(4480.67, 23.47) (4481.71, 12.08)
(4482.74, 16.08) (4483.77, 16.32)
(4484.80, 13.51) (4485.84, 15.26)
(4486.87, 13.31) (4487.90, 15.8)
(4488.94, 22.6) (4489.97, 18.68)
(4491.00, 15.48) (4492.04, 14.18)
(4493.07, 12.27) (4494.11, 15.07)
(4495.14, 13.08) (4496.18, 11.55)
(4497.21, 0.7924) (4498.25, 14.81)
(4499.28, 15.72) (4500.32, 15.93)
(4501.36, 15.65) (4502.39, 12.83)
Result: 1.0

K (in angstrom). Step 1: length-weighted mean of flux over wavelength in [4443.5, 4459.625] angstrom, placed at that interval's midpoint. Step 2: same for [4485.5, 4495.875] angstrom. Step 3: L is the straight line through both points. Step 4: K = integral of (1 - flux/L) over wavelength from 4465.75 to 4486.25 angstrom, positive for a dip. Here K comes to 1.95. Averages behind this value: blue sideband 14.7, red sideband 15.5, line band 13.7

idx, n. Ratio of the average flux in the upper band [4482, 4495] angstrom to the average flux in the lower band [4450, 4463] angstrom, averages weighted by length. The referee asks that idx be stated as 1.09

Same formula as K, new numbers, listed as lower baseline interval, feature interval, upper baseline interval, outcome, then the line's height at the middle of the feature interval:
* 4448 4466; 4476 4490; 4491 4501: -0.6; 13.4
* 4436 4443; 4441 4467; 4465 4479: -1.3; 13.5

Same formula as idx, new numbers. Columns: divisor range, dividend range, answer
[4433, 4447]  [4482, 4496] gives 1.18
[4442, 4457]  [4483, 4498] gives 0.96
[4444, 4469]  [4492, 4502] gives 0.90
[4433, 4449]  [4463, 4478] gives 1.10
